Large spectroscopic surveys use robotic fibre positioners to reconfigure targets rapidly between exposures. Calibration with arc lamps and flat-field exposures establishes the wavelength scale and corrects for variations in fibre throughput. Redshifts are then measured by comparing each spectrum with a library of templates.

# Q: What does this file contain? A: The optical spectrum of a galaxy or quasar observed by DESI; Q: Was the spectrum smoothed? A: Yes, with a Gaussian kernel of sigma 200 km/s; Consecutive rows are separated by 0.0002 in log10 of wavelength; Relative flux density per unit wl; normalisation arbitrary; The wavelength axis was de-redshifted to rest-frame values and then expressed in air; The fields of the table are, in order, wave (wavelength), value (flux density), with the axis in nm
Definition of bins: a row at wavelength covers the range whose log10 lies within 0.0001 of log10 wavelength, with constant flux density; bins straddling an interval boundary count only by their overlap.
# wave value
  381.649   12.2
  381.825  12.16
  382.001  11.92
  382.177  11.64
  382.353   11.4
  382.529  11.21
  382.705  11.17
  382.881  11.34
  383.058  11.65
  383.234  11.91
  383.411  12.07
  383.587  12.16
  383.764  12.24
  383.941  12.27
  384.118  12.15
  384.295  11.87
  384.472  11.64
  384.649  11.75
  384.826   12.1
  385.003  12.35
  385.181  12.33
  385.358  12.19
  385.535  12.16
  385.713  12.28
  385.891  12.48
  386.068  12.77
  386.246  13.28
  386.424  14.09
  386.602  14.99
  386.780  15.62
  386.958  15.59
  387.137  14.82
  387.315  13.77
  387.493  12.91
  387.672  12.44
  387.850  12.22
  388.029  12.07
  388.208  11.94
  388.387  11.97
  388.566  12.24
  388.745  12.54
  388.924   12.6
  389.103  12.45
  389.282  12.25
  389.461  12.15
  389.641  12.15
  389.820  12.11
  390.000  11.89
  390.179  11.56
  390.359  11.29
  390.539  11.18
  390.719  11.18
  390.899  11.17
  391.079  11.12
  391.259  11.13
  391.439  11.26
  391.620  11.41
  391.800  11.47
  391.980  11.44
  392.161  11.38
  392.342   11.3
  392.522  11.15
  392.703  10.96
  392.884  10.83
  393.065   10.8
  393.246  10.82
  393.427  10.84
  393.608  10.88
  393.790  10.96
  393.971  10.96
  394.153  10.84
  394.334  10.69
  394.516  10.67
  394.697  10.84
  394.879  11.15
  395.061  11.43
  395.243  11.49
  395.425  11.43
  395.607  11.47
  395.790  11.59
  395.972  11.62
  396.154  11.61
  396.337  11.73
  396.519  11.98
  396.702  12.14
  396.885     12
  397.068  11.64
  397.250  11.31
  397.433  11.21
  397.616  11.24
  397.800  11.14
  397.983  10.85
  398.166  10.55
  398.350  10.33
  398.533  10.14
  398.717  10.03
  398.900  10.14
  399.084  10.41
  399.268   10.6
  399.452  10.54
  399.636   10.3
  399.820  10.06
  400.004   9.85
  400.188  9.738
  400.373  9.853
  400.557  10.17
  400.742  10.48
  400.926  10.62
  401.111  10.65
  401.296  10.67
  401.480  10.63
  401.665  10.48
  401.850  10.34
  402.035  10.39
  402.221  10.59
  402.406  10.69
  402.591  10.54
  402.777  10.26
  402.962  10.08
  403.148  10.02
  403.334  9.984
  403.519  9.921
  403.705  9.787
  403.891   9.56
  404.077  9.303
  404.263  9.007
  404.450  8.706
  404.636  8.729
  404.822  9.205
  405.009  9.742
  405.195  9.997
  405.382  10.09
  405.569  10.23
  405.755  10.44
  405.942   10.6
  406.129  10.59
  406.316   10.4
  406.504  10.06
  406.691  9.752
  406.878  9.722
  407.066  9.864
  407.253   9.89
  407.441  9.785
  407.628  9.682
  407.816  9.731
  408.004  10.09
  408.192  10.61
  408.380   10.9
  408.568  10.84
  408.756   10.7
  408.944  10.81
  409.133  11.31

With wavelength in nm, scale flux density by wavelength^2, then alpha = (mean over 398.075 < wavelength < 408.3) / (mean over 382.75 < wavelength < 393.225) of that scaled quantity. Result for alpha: 0.9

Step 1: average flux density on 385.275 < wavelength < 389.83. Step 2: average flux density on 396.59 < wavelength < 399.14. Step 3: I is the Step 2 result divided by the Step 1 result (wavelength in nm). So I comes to 0.8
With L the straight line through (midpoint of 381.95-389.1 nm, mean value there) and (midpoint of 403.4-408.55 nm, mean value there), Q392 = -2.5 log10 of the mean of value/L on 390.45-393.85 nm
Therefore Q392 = 0.05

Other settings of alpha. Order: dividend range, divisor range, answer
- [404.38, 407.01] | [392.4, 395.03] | 0.96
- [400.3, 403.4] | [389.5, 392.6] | 0.96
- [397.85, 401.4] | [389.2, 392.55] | 0.94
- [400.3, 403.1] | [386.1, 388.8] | 0.84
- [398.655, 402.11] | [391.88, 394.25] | 0.97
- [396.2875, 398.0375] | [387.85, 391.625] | 1.01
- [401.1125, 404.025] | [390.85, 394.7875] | 0.98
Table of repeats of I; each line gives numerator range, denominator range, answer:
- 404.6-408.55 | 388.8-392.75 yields 0.87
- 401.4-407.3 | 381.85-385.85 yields 0.84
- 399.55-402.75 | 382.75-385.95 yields 0.86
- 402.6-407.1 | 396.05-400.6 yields 0.91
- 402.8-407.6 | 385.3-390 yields 0.76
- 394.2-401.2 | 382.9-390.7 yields 0.87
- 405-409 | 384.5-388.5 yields 0.79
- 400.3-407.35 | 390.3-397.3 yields 0.89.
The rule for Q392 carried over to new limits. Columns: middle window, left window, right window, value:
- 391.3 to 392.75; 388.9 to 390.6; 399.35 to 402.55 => 0.031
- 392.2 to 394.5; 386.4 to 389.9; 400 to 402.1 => 0.097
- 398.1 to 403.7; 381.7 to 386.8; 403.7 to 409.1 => 0.026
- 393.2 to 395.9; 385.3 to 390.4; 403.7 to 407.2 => 0.054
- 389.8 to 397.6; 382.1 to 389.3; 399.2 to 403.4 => 0.009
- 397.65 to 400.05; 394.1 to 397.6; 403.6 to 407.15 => 0.050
